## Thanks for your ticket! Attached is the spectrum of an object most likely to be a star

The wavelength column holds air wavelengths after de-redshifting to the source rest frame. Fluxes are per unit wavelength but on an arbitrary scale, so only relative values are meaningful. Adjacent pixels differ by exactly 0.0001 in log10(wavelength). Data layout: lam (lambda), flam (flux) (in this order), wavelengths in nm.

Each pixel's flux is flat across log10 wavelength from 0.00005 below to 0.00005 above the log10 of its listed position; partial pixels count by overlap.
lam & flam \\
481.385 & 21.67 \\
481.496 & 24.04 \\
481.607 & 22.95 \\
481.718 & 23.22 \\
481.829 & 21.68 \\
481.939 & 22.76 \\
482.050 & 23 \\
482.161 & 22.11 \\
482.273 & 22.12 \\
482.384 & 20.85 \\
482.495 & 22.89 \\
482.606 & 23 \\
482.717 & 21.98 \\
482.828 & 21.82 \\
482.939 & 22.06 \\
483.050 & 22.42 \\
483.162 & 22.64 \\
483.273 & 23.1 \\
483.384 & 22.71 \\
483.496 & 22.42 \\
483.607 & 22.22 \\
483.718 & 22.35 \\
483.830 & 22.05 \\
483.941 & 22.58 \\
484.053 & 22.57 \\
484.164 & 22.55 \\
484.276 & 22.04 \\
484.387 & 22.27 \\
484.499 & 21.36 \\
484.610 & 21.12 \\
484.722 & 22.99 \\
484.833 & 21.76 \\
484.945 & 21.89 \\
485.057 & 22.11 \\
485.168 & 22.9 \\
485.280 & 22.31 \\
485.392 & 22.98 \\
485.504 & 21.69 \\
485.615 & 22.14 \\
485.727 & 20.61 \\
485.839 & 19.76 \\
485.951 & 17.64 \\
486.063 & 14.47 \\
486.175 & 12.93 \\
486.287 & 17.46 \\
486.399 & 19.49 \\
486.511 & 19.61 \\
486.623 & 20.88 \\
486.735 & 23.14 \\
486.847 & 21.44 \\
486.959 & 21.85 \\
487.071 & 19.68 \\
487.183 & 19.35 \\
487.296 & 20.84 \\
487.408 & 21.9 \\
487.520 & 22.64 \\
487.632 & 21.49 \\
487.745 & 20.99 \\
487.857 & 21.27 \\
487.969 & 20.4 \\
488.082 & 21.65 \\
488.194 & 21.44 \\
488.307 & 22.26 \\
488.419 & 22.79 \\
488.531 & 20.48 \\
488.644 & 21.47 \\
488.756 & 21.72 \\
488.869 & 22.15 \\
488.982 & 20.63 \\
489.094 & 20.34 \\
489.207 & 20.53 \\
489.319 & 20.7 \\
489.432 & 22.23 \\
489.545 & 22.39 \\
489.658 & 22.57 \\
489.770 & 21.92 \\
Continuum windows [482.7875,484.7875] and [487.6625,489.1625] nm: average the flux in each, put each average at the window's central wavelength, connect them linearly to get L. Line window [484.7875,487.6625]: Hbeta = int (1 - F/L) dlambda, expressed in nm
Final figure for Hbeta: 0.173 nm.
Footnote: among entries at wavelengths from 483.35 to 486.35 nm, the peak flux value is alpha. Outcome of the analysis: 22.99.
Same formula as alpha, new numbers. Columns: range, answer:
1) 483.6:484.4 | 22.58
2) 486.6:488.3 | 23.14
